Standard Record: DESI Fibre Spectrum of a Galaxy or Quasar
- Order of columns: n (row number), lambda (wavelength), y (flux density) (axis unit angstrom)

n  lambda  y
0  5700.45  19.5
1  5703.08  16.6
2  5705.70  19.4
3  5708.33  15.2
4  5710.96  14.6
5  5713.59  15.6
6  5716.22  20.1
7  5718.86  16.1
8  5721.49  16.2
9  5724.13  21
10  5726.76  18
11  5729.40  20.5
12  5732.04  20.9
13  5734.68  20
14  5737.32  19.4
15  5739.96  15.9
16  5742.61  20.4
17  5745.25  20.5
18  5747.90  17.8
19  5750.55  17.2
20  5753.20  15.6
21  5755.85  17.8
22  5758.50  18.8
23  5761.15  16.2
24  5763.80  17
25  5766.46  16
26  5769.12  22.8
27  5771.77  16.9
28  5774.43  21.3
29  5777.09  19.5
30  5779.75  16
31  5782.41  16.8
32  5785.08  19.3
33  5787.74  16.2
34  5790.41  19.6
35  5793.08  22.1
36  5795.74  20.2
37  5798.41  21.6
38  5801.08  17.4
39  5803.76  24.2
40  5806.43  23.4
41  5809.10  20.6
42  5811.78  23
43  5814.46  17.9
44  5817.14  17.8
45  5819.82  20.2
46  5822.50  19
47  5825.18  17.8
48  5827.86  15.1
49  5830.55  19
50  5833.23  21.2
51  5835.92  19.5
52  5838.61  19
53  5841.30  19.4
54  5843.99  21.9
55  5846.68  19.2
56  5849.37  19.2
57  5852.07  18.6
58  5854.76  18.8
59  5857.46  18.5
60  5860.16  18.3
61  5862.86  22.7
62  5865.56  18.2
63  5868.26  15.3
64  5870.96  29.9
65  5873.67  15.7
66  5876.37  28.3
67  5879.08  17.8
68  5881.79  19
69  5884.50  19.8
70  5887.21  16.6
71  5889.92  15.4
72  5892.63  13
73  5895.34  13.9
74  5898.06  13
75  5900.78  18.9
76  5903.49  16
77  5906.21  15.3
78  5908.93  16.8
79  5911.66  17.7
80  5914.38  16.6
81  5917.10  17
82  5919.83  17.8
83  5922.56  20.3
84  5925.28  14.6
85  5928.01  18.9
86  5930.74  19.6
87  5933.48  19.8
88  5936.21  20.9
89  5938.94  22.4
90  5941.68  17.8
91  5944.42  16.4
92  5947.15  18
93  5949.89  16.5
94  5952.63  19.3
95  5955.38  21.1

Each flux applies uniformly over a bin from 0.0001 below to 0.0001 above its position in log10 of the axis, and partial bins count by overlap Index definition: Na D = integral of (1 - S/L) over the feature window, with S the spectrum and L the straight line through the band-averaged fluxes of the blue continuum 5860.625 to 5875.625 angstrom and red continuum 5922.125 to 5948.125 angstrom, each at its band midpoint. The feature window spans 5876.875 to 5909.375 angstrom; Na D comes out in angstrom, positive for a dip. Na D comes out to 5.5 angstrom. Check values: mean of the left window 20.6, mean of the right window 18.8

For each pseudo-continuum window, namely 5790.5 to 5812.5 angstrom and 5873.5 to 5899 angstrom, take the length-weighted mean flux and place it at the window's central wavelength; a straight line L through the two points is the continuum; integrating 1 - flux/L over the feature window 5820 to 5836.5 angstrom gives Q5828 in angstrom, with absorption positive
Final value 1.2 angstrom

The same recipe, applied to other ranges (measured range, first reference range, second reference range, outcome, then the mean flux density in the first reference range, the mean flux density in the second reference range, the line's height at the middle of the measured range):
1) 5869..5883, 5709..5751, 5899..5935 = -3.2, 18.4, 17.6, 17.8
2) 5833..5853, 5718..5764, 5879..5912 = -3.2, 18.3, 16.3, 17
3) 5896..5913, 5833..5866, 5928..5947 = 2.8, 19.6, 19.3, 19.4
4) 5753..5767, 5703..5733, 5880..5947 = 0.6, 17.9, 17.4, 17.8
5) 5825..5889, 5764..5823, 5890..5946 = -3.9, 19.6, 17.3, 18.4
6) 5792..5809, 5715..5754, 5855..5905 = -2.6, 18.7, 18.3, 18.5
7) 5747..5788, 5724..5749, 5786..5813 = 4.5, 19.4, 20.8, 20.1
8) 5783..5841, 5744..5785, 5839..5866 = -2.6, 18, 19.5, 18.8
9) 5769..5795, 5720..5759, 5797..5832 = 0.5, 18.7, 19.8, 19.3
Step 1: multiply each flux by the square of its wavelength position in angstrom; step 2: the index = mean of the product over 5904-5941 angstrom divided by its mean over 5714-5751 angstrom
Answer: 1.03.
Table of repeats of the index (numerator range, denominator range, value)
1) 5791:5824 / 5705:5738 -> 1.17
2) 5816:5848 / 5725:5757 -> 1.05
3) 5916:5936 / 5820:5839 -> 1.02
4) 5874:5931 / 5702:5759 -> 1.02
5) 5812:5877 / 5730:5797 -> 1.08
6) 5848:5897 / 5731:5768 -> 1.08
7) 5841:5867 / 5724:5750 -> 1.05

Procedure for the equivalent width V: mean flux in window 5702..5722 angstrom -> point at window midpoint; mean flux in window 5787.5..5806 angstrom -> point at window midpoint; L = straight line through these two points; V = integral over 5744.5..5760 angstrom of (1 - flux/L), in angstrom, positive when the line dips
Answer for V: 0.6 angstrom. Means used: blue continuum 16.8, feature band 17.8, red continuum 20.6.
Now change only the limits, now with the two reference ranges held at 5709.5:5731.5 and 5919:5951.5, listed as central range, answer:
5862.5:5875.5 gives -1.5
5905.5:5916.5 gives 1.1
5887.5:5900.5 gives 2.8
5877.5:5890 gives 0.2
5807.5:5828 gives -1.1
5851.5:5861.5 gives -0.1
